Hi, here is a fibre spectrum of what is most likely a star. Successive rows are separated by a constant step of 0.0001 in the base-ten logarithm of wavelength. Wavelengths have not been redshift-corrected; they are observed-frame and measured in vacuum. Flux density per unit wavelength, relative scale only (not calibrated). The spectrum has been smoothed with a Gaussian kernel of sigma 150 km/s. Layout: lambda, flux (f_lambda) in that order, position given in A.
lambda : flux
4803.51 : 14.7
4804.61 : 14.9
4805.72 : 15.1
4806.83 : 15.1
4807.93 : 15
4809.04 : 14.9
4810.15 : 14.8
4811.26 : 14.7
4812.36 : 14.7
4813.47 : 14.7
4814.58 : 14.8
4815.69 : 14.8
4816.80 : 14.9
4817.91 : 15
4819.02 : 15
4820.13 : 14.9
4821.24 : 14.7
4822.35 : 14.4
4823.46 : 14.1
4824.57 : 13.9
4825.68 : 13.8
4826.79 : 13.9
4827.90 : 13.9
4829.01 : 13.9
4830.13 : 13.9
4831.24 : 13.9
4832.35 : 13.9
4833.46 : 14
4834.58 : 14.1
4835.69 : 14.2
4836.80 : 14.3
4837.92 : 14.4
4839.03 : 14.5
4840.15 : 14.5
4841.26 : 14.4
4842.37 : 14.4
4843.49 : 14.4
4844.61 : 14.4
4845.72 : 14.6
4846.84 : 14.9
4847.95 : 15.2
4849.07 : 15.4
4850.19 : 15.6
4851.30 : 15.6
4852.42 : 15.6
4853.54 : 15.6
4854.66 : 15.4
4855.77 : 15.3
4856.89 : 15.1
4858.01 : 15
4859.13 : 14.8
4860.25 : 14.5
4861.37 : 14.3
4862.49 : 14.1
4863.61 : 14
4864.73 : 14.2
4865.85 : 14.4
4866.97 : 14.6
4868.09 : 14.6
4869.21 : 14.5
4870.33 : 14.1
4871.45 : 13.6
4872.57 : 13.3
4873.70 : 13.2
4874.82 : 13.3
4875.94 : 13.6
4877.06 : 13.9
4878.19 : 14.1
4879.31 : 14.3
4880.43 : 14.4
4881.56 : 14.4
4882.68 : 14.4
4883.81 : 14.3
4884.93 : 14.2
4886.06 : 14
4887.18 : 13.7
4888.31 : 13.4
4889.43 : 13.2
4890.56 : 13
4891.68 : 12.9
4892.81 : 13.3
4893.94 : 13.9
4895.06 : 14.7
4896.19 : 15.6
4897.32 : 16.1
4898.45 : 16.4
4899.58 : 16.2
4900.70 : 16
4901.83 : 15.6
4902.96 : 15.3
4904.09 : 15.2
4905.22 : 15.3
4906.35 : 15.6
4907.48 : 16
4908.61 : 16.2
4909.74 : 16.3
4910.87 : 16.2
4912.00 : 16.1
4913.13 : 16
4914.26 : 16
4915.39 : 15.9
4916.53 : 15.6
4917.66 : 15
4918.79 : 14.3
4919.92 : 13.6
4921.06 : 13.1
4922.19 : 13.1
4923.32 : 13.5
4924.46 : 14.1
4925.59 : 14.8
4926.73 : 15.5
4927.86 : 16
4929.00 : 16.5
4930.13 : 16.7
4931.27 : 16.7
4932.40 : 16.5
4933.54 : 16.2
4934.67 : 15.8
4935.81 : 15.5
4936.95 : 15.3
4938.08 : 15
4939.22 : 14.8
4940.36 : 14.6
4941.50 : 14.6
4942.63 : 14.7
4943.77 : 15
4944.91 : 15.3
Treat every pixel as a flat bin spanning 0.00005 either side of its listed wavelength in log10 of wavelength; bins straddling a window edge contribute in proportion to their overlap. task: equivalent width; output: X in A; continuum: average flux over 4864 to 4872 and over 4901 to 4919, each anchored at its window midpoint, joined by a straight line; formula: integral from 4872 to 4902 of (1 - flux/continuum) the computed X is 1.36 A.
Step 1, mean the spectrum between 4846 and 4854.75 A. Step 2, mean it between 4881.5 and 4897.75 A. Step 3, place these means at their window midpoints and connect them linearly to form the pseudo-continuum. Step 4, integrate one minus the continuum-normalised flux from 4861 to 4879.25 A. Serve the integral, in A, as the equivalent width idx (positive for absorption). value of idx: 0.9 A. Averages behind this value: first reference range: 15.4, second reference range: 14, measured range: 14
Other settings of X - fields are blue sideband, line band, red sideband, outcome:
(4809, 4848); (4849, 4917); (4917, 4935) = 0.1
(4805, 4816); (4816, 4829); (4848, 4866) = 0.4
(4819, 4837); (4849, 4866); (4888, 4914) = -0.4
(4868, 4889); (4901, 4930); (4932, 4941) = -0.7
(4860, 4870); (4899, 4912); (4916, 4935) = -0.8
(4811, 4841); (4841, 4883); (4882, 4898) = -0.9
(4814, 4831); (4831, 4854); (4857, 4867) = -0.4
